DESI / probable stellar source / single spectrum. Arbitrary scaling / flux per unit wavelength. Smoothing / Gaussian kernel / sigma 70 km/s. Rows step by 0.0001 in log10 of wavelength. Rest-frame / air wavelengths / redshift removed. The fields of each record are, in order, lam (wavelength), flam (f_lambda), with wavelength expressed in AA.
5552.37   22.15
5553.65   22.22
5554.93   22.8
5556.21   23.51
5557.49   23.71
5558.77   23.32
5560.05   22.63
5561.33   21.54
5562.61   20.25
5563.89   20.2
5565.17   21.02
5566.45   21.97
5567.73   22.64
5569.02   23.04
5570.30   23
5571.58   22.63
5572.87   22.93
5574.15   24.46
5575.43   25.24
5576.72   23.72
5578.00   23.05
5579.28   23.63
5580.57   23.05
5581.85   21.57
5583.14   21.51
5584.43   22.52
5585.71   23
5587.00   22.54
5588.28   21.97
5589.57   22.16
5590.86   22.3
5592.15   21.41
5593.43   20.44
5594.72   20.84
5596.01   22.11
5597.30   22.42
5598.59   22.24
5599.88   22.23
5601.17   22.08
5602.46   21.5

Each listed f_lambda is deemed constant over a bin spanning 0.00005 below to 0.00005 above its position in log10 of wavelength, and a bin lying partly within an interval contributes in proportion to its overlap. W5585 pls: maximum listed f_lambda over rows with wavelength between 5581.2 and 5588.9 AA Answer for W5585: 23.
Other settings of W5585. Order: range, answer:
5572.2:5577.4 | 25.24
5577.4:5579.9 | 23.63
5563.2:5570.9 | 23.04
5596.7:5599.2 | 22.42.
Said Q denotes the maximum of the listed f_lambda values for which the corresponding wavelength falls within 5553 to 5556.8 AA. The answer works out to 23.51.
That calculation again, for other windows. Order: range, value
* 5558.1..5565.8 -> 23.32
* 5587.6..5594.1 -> 22.3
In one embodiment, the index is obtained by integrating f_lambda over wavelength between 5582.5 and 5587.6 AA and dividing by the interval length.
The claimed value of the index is 22.4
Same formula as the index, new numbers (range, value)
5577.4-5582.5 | 22.8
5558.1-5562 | 22.5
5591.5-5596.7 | 21.2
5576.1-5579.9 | 23.5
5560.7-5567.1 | 21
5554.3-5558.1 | 23.3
